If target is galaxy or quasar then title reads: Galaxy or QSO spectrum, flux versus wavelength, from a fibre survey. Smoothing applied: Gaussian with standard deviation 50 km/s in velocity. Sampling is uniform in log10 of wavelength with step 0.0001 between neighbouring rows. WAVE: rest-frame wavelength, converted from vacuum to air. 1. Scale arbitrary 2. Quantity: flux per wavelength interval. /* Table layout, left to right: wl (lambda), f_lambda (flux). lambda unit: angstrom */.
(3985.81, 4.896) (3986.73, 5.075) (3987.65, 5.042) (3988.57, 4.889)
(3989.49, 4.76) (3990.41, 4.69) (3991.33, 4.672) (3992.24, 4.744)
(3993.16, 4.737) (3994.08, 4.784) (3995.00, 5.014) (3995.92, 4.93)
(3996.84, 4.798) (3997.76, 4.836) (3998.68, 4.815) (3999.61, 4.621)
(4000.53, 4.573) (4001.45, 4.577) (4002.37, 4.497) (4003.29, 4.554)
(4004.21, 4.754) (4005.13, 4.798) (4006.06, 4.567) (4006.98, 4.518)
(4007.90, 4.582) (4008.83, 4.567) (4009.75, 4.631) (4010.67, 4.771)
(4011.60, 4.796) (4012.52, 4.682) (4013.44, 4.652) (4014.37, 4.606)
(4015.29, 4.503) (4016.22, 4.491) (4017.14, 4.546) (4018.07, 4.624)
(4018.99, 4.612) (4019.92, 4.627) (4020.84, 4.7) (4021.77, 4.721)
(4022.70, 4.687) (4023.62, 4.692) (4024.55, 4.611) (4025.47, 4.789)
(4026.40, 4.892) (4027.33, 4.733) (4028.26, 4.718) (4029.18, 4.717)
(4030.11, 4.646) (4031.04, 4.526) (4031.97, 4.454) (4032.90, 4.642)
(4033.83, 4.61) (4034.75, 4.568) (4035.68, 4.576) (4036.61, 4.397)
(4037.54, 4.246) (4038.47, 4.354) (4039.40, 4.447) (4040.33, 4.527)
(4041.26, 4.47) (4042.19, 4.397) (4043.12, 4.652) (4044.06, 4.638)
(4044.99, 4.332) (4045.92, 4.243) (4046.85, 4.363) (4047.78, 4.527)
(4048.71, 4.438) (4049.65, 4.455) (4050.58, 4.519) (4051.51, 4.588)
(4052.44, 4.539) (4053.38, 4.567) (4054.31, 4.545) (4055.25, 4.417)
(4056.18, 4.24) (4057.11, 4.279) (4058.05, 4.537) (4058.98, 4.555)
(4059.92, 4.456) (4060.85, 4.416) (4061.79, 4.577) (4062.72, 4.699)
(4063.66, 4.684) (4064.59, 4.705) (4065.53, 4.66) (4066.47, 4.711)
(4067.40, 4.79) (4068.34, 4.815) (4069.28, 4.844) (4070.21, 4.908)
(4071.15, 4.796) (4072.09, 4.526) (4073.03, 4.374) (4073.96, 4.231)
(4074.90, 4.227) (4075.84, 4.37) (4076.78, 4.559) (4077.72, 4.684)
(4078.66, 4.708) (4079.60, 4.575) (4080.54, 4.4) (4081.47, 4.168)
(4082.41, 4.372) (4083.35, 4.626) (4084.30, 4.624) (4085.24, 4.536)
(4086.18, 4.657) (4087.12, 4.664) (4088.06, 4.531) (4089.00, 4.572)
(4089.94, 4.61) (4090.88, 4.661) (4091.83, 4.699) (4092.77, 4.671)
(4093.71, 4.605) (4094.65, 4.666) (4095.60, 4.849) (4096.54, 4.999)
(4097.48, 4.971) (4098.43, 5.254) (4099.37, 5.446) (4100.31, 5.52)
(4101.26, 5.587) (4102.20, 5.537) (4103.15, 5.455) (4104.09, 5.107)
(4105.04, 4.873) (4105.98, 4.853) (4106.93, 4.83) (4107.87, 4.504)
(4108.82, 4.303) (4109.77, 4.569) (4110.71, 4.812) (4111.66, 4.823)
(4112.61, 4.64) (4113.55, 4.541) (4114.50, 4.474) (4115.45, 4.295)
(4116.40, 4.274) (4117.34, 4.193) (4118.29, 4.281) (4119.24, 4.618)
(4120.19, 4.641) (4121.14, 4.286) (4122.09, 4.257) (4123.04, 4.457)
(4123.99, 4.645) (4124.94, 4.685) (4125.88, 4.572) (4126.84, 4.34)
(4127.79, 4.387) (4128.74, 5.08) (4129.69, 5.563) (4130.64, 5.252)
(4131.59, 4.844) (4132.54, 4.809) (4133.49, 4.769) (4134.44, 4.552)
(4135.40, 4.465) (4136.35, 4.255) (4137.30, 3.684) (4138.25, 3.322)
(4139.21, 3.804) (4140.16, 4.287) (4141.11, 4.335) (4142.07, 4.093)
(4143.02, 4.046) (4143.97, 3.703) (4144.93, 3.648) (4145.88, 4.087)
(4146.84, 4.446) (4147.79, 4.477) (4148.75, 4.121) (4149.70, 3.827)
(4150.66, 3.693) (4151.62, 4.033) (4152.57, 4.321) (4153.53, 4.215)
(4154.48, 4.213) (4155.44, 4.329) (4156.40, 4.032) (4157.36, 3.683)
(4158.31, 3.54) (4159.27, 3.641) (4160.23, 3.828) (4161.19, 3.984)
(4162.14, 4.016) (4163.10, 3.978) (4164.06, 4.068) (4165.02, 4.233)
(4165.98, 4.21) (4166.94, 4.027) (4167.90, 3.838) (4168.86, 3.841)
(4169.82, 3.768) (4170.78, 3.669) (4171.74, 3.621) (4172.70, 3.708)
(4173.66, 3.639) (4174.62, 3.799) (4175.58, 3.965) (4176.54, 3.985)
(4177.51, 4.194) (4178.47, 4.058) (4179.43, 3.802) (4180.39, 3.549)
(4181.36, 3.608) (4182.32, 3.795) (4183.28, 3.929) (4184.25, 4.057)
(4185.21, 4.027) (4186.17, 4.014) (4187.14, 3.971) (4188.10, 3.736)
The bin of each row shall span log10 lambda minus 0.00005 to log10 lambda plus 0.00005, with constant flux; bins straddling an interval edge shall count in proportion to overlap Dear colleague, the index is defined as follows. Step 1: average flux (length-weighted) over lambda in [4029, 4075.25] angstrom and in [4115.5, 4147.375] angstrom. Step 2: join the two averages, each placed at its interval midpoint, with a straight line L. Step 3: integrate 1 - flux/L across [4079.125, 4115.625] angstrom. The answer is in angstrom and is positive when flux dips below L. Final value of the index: -2.67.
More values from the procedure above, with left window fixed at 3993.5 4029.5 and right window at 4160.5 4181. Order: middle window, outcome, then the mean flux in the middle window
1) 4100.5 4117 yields -2.3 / 4.8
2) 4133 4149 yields -0.3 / 4.12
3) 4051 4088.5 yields -1.4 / 4.55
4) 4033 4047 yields 0.2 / 4.46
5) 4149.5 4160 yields 0.1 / 3.96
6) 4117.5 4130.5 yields -1.5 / 4.61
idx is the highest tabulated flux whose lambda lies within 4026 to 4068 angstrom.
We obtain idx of 4.892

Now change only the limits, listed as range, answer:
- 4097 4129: 5.587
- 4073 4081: 4.708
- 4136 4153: 4.477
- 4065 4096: 4.908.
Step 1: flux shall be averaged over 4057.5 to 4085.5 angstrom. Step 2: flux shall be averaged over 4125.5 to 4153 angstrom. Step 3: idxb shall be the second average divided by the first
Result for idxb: 0.9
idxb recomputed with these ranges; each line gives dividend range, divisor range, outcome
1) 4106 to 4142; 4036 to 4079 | 0.99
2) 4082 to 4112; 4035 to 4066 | 1.08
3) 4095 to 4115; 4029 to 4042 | 1.10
